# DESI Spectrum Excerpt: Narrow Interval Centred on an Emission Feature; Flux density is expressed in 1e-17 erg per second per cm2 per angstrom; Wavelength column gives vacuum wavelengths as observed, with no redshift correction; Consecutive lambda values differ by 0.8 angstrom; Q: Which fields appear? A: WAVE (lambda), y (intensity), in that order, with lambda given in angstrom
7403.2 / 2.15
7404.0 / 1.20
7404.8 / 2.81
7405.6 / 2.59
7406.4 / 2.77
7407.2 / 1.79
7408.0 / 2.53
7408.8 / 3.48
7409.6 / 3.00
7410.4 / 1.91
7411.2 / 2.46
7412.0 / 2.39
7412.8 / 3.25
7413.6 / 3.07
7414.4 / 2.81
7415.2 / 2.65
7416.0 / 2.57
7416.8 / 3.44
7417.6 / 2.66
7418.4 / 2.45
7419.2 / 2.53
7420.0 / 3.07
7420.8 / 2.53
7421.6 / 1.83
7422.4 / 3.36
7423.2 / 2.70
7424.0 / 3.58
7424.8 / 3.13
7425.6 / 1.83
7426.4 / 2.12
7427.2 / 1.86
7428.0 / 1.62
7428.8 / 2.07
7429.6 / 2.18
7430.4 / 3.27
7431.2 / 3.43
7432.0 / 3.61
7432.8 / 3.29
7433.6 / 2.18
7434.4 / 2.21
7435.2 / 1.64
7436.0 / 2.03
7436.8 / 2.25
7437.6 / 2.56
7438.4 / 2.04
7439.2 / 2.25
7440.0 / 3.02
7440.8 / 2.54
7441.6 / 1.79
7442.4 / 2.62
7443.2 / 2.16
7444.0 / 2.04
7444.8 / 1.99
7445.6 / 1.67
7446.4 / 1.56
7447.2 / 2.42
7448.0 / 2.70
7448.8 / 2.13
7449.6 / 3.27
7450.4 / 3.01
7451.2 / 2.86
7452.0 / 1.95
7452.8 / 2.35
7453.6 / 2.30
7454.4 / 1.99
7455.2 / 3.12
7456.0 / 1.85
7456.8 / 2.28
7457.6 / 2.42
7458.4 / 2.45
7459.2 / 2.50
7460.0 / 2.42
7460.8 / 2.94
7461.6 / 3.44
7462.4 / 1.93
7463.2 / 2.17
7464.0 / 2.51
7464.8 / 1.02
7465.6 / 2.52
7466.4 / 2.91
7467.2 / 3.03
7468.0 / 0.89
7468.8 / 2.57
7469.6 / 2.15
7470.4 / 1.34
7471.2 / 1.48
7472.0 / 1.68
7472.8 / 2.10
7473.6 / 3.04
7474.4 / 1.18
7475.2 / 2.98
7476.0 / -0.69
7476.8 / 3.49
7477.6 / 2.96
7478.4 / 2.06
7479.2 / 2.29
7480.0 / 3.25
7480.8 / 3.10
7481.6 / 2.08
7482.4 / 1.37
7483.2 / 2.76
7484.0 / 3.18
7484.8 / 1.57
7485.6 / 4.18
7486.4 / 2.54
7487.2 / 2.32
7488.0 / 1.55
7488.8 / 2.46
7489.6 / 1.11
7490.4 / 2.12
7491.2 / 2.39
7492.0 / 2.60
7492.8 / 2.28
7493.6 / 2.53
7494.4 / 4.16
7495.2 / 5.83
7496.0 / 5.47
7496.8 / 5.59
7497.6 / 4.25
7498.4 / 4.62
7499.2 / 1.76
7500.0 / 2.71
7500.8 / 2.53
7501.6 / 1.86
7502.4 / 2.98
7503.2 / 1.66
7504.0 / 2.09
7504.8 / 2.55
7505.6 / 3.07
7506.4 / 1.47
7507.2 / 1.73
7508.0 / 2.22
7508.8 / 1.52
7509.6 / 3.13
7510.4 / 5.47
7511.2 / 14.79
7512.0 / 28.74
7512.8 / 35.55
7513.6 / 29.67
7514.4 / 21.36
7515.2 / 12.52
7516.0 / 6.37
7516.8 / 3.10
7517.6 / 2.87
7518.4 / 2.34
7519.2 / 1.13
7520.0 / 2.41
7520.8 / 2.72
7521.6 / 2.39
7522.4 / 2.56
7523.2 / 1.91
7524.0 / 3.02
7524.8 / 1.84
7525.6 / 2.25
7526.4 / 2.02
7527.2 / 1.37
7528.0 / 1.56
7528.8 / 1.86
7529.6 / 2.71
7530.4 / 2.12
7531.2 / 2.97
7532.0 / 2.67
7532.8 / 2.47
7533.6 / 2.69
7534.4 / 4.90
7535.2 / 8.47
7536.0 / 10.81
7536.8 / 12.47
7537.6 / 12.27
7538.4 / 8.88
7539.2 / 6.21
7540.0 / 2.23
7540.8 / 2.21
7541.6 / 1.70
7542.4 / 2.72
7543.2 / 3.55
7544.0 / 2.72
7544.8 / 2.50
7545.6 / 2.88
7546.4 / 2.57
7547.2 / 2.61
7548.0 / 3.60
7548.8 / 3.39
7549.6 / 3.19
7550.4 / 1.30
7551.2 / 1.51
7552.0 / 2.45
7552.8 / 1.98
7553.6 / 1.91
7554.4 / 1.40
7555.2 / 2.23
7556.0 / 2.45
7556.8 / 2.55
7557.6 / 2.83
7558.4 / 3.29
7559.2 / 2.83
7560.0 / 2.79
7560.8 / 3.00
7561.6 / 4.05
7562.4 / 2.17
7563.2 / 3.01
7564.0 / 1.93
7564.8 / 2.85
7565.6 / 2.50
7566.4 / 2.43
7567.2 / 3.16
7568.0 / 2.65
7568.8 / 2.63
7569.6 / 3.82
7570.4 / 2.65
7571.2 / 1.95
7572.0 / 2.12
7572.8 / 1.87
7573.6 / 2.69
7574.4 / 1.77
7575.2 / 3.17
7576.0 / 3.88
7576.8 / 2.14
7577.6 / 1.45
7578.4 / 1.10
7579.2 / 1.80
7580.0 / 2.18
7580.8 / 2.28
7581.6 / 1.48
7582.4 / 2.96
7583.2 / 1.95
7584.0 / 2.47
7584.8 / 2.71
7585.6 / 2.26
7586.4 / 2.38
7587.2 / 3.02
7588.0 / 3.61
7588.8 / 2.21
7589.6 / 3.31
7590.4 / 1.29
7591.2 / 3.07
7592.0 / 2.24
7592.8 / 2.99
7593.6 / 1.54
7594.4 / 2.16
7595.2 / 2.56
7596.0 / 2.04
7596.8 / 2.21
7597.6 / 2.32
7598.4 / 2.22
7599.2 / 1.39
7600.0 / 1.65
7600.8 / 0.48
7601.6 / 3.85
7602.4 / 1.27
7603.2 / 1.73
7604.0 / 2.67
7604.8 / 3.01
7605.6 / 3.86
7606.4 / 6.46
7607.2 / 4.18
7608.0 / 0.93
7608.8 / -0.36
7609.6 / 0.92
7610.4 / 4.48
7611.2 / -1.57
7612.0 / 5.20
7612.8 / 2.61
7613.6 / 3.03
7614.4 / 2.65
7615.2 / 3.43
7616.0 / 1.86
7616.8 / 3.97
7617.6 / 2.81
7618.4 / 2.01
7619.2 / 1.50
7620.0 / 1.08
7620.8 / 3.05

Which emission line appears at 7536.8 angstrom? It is [N II] 6583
